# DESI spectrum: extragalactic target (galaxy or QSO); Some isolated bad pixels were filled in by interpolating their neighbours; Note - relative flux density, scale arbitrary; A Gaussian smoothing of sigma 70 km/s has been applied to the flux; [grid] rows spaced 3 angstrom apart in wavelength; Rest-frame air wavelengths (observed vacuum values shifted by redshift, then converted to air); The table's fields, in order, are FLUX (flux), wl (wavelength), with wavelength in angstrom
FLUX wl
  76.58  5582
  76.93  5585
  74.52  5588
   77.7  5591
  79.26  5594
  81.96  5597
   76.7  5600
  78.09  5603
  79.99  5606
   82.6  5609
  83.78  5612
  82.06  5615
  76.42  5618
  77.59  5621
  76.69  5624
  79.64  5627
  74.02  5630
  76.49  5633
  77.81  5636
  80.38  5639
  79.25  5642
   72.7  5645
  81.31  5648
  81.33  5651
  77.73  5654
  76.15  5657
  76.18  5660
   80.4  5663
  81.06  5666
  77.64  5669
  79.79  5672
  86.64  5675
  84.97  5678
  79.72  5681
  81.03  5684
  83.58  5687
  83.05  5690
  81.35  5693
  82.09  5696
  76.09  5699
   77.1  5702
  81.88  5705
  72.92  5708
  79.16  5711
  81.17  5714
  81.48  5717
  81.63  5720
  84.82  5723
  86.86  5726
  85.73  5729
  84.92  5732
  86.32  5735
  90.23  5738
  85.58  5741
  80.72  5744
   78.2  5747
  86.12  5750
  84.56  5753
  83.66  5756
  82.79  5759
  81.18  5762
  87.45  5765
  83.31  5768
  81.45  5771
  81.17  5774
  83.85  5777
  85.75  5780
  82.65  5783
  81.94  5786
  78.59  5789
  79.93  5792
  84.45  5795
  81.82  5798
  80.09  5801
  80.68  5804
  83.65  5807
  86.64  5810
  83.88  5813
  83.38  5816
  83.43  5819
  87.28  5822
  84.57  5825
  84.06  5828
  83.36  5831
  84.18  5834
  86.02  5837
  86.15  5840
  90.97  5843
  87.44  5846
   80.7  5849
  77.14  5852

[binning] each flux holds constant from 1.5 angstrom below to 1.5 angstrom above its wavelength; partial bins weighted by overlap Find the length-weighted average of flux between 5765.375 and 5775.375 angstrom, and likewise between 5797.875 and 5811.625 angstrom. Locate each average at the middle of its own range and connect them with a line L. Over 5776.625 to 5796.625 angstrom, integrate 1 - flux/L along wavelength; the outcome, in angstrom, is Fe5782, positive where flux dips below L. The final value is 0.06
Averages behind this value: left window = 82.6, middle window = 82.4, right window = 82.7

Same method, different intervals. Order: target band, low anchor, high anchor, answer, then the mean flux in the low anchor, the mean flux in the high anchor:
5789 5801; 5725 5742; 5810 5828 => 0.54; 86.6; 84.6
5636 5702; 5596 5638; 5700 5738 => 0.47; 78.8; 82.2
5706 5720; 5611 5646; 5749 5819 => 0.28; 78.1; 83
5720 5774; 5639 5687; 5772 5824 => -1.61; 79.9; 82.9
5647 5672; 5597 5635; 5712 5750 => 0.55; 78.8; 84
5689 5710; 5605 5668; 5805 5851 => 0.43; 78.7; 84.9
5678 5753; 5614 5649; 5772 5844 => -1.59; 77.8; 83.6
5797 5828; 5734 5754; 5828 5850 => 0.60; 84.5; 85.6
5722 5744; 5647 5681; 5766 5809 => -1.26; 80.3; 82.2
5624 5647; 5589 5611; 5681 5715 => 0.69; 79.5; 79.9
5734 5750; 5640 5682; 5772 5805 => -0.64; 79.6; 81.9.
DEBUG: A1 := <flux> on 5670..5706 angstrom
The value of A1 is 81.4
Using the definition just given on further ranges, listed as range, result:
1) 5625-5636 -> 76.9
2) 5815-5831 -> 84.5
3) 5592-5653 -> 78.9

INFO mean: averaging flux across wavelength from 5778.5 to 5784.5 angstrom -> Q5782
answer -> 84.2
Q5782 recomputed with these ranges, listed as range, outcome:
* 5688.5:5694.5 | 82.2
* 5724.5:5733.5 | 85.8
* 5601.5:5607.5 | 79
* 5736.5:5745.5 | 85.5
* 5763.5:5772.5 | 84.1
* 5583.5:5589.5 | 75.7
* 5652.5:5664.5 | 77.6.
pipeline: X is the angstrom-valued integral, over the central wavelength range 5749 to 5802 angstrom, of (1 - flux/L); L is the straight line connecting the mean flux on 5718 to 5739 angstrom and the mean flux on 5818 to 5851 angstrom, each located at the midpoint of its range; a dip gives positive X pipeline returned 1.6 angstrom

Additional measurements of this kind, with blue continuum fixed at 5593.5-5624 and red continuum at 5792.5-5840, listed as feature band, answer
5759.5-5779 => -0.1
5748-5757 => -0.2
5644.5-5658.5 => 0.4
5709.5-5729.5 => -0.2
